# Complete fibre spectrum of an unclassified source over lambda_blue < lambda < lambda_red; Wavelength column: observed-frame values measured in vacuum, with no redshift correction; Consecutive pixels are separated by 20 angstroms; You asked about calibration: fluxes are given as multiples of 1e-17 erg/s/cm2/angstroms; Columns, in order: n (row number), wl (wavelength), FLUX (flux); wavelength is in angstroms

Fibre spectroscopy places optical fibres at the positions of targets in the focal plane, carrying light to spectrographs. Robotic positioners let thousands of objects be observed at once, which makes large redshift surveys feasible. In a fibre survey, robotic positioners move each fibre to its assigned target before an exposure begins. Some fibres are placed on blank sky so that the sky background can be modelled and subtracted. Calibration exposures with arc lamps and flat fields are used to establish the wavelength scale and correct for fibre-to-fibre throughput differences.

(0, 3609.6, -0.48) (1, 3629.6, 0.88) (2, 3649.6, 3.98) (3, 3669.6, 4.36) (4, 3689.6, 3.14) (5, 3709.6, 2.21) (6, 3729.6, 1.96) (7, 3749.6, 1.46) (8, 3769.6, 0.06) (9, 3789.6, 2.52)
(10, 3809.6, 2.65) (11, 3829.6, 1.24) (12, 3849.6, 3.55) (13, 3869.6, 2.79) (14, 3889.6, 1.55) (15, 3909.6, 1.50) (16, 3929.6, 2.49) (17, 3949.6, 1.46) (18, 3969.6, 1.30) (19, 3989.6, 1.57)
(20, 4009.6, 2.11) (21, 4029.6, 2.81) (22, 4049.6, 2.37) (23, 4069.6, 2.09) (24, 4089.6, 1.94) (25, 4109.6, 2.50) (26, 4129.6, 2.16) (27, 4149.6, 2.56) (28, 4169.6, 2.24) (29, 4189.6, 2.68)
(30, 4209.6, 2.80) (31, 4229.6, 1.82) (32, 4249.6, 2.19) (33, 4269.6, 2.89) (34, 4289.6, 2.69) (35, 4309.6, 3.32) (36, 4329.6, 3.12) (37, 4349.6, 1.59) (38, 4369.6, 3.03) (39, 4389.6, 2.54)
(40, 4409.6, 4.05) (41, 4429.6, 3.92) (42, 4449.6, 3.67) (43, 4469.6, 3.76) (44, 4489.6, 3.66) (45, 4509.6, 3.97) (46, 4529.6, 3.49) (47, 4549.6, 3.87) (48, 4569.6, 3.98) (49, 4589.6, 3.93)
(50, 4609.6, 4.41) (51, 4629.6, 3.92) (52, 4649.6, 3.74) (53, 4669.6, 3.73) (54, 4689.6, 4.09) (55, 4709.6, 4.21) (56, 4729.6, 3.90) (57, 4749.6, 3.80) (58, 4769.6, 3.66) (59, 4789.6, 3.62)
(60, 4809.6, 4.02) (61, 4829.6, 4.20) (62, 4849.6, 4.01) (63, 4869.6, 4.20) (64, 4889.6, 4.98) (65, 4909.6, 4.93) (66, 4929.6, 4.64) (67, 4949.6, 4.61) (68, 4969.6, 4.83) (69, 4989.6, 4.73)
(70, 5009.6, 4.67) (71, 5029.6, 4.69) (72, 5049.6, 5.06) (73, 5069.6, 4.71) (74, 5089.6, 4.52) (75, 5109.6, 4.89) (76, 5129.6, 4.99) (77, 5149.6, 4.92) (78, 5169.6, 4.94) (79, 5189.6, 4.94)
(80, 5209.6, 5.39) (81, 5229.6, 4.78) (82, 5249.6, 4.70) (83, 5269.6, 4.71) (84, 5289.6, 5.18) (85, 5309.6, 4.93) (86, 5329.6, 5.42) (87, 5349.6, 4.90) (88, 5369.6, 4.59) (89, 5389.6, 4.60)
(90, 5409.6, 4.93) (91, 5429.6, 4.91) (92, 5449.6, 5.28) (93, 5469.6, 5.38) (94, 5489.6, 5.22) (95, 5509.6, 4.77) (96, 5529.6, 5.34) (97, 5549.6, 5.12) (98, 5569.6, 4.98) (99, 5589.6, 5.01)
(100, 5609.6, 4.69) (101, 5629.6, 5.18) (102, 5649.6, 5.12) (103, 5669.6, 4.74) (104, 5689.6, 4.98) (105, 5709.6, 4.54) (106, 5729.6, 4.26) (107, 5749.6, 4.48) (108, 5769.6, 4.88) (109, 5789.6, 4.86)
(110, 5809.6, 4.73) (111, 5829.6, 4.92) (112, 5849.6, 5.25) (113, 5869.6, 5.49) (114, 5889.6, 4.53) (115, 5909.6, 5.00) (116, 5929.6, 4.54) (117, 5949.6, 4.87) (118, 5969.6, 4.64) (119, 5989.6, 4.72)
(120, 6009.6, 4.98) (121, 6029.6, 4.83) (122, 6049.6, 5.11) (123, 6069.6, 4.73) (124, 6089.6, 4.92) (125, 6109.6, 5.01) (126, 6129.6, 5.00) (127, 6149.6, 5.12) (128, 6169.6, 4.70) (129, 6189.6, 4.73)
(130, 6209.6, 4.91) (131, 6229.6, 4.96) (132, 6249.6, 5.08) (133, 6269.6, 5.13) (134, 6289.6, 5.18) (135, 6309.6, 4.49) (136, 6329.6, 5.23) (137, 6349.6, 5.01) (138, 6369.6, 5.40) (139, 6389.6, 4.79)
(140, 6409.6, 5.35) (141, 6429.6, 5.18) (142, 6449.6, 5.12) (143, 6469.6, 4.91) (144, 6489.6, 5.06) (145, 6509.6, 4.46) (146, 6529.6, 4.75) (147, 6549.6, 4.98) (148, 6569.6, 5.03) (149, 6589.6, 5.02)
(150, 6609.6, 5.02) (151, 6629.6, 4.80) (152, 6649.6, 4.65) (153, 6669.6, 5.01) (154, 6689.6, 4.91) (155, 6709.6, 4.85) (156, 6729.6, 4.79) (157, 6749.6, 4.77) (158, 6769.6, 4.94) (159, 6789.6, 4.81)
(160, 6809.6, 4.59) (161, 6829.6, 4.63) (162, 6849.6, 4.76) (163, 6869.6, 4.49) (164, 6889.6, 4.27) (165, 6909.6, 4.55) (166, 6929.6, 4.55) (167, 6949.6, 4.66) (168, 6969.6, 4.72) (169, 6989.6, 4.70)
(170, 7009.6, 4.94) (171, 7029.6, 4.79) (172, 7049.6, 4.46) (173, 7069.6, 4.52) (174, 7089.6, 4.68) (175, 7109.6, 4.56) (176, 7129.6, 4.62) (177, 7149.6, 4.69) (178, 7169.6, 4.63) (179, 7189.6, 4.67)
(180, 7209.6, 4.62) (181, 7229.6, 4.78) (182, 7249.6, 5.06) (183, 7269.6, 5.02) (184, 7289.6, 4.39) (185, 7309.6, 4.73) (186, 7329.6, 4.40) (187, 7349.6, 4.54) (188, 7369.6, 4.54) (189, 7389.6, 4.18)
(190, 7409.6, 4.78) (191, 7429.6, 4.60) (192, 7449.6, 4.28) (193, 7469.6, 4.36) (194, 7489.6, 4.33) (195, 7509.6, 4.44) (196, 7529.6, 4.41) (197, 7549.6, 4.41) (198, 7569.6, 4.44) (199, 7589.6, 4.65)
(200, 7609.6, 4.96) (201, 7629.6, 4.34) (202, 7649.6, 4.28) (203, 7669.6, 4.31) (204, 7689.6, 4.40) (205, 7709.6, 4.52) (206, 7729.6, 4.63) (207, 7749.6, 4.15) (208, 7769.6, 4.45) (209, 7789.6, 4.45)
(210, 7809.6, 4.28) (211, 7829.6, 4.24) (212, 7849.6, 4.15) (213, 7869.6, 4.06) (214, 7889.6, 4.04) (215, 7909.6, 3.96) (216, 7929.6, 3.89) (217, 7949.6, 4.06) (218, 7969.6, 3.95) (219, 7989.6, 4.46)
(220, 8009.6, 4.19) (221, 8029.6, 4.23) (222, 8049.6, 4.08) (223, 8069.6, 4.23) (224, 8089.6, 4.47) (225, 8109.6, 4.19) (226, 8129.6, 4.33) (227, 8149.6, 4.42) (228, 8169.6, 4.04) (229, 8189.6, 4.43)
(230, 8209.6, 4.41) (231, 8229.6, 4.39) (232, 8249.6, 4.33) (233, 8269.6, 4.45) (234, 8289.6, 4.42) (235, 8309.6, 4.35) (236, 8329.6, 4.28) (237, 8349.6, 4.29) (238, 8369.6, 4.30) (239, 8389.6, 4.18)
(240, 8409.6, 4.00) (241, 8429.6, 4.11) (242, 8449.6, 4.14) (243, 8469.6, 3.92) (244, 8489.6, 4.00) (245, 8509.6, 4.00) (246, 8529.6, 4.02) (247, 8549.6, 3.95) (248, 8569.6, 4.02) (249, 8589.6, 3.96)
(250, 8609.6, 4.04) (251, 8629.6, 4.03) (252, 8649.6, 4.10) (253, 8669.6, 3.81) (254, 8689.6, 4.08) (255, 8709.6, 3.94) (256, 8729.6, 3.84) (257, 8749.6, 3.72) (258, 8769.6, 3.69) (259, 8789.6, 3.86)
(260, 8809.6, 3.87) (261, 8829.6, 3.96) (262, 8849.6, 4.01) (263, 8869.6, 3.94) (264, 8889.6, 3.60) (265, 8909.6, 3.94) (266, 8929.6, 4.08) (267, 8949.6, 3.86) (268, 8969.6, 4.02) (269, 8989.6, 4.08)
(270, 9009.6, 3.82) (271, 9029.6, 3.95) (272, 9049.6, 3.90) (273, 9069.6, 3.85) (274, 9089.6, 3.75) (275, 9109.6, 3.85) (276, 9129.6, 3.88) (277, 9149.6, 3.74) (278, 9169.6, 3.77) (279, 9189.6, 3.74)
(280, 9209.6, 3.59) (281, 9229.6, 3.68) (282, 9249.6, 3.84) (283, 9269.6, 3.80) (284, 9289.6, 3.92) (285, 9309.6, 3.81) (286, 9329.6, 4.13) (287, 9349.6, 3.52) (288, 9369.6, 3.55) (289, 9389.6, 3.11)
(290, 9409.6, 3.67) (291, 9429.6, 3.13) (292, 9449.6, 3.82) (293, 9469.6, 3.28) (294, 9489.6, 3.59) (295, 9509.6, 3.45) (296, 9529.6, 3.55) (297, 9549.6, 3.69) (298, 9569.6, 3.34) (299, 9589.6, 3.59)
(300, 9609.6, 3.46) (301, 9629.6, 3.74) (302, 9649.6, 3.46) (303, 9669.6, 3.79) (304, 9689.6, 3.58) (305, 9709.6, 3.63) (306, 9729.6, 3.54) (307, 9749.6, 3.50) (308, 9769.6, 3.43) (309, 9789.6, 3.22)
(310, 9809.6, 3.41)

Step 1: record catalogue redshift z 0.10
